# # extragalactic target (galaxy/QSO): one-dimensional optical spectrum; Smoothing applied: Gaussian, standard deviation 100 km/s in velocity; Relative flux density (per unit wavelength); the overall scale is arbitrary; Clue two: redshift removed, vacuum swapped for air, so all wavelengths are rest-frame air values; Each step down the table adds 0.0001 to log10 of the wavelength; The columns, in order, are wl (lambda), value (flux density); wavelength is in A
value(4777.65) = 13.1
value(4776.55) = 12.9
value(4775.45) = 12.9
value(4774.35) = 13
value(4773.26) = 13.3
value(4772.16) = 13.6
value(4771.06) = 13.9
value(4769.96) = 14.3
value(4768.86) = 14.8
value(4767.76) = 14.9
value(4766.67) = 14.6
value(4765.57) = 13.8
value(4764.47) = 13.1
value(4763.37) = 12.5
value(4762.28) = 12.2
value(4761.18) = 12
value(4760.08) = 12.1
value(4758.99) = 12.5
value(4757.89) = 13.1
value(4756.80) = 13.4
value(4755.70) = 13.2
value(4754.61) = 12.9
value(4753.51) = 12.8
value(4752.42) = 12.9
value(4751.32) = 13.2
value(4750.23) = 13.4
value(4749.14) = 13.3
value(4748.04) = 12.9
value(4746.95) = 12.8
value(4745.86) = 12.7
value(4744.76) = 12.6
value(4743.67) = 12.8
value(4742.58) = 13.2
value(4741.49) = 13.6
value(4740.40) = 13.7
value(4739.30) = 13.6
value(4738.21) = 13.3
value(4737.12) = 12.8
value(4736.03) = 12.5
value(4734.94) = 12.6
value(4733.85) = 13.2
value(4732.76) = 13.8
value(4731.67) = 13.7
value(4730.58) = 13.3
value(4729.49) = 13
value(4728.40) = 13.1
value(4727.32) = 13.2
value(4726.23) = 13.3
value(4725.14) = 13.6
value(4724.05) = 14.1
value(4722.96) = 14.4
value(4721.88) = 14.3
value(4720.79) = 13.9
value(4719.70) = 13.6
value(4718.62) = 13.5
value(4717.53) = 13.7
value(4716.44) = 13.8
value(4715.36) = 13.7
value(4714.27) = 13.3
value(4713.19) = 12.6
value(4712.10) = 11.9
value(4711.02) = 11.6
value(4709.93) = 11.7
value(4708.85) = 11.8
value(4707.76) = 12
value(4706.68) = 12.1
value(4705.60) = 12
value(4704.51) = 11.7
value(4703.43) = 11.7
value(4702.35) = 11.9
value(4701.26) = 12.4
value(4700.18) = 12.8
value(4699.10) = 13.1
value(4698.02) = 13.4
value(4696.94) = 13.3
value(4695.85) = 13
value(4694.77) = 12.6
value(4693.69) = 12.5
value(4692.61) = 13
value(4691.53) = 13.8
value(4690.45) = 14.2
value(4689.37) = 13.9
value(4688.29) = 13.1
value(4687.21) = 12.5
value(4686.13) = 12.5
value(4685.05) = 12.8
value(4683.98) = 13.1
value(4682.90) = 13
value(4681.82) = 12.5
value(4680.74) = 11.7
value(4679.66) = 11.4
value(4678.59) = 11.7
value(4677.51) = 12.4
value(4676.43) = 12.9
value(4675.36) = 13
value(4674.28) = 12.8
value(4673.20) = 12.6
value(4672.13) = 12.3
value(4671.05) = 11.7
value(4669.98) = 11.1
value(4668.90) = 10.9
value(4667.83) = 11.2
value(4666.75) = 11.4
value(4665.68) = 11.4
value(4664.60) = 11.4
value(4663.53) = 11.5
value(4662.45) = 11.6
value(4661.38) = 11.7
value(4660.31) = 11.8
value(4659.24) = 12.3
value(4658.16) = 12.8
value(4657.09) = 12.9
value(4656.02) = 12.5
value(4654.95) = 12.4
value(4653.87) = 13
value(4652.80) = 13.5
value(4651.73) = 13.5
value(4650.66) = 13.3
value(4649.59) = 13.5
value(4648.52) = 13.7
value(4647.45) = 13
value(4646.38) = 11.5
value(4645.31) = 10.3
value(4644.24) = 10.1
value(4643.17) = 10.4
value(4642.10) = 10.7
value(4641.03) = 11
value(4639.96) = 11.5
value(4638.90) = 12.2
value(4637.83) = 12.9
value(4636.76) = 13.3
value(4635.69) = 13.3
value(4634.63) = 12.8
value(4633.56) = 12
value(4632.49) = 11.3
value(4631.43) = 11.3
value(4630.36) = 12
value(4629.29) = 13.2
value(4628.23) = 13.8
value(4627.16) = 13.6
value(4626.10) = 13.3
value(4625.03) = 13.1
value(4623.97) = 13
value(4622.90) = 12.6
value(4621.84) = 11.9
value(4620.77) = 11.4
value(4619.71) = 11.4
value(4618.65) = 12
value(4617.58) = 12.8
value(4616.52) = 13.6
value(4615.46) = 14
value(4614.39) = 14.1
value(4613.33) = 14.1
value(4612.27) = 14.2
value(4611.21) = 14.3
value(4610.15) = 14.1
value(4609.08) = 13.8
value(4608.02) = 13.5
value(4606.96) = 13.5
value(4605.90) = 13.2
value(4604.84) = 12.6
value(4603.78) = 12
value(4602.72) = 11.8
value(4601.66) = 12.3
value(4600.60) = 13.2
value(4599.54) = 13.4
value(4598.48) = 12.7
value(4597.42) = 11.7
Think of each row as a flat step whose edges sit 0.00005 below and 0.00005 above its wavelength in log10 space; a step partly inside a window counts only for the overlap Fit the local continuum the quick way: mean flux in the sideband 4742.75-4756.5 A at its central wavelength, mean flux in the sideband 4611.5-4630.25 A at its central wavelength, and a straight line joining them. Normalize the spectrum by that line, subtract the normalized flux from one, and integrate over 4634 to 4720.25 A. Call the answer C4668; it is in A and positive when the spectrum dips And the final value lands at 4.01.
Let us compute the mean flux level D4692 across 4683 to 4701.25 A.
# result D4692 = 13.1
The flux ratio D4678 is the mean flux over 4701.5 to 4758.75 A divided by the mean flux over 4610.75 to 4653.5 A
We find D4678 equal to 1.0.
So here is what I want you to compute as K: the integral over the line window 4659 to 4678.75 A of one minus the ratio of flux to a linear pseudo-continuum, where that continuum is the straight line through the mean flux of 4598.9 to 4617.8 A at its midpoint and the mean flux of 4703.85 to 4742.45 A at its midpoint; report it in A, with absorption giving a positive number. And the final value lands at 2.00 A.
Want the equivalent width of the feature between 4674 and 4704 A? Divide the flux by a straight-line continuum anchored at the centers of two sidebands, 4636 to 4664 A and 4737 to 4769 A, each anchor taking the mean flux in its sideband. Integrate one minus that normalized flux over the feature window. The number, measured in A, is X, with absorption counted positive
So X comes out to -0.5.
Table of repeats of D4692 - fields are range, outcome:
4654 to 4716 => 12.4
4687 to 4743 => 13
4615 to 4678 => 12.3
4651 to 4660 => 12.8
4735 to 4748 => 13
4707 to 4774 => 13.2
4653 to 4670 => 11.9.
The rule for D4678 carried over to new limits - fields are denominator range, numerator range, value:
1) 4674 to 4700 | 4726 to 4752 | 1.02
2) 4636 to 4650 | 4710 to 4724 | 1.12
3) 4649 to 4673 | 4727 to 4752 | 1.08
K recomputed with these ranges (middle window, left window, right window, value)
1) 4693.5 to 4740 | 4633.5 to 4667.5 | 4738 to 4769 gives -0.63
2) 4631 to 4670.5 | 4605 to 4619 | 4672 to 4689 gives 2.98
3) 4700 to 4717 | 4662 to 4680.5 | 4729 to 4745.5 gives 0.39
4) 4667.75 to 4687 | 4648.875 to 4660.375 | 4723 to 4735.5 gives 1.23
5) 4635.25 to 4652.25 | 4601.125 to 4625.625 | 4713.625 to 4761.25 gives 1.22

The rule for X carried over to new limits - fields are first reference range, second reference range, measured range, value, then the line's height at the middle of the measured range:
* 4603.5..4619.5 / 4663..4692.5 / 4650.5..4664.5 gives 0.2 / 12.7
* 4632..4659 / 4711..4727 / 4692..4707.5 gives 0.7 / 13.2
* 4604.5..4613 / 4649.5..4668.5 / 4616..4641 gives 1.2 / 13.1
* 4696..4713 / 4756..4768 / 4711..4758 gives -2.1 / 12.7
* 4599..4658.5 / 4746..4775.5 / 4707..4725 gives -0.1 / 13.1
